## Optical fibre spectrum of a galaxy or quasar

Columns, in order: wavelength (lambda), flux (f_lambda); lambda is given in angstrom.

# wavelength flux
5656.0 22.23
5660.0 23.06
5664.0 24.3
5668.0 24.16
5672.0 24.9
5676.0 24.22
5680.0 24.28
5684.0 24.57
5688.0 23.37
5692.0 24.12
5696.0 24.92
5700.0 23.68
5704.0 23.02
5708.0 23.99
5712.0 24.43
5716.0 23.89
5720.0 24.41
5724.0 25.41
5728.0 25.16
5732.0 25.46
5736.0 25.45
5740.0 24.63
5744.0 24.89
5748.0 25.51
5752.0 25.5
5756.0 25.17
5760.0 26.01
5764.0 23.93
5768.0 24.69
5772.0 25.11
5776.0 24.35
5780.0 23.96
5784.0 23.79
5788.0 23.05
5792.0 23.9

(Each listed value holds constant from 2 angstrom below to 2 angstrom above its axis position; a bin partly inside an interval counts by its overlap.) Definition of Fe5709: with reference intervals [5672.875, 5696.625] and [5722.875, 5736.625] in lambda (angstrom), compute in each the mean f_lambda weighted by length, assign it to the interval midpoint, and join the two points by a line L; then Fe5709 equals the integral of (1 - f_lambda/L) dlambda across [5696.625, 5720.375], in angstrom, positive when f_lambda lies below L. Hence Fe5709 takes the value 0.9 angstrom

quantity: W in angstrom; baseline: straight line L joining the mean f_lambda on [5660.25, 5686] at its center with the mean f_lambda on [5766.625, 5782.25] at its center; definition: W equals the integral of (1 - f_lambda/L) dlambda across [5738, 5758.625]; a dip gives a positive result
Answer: -0.6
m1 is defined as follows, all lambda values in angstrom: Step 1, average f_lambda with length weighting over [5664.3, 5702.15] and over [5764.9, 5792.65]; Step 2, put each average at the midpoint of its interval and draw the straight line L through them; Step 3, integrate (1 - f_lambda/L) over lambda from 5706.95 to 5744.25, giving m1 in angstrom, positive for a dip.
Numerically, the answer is -0.92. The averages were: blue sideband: 24.2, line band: 24.8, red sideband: 24.1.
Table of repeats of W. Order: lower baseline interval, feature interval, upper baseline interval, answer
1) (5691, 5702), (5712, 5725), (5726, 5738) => 0.2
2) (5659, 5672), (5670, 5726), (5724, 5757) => 0.8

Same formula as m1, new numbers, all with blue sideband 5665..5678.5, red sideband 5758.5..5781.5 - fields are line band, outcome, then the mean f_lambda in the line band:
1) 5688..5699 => 0.10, 24.2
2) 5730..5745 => -0.33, 25.1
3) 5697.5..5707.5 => 0.39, 23.5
